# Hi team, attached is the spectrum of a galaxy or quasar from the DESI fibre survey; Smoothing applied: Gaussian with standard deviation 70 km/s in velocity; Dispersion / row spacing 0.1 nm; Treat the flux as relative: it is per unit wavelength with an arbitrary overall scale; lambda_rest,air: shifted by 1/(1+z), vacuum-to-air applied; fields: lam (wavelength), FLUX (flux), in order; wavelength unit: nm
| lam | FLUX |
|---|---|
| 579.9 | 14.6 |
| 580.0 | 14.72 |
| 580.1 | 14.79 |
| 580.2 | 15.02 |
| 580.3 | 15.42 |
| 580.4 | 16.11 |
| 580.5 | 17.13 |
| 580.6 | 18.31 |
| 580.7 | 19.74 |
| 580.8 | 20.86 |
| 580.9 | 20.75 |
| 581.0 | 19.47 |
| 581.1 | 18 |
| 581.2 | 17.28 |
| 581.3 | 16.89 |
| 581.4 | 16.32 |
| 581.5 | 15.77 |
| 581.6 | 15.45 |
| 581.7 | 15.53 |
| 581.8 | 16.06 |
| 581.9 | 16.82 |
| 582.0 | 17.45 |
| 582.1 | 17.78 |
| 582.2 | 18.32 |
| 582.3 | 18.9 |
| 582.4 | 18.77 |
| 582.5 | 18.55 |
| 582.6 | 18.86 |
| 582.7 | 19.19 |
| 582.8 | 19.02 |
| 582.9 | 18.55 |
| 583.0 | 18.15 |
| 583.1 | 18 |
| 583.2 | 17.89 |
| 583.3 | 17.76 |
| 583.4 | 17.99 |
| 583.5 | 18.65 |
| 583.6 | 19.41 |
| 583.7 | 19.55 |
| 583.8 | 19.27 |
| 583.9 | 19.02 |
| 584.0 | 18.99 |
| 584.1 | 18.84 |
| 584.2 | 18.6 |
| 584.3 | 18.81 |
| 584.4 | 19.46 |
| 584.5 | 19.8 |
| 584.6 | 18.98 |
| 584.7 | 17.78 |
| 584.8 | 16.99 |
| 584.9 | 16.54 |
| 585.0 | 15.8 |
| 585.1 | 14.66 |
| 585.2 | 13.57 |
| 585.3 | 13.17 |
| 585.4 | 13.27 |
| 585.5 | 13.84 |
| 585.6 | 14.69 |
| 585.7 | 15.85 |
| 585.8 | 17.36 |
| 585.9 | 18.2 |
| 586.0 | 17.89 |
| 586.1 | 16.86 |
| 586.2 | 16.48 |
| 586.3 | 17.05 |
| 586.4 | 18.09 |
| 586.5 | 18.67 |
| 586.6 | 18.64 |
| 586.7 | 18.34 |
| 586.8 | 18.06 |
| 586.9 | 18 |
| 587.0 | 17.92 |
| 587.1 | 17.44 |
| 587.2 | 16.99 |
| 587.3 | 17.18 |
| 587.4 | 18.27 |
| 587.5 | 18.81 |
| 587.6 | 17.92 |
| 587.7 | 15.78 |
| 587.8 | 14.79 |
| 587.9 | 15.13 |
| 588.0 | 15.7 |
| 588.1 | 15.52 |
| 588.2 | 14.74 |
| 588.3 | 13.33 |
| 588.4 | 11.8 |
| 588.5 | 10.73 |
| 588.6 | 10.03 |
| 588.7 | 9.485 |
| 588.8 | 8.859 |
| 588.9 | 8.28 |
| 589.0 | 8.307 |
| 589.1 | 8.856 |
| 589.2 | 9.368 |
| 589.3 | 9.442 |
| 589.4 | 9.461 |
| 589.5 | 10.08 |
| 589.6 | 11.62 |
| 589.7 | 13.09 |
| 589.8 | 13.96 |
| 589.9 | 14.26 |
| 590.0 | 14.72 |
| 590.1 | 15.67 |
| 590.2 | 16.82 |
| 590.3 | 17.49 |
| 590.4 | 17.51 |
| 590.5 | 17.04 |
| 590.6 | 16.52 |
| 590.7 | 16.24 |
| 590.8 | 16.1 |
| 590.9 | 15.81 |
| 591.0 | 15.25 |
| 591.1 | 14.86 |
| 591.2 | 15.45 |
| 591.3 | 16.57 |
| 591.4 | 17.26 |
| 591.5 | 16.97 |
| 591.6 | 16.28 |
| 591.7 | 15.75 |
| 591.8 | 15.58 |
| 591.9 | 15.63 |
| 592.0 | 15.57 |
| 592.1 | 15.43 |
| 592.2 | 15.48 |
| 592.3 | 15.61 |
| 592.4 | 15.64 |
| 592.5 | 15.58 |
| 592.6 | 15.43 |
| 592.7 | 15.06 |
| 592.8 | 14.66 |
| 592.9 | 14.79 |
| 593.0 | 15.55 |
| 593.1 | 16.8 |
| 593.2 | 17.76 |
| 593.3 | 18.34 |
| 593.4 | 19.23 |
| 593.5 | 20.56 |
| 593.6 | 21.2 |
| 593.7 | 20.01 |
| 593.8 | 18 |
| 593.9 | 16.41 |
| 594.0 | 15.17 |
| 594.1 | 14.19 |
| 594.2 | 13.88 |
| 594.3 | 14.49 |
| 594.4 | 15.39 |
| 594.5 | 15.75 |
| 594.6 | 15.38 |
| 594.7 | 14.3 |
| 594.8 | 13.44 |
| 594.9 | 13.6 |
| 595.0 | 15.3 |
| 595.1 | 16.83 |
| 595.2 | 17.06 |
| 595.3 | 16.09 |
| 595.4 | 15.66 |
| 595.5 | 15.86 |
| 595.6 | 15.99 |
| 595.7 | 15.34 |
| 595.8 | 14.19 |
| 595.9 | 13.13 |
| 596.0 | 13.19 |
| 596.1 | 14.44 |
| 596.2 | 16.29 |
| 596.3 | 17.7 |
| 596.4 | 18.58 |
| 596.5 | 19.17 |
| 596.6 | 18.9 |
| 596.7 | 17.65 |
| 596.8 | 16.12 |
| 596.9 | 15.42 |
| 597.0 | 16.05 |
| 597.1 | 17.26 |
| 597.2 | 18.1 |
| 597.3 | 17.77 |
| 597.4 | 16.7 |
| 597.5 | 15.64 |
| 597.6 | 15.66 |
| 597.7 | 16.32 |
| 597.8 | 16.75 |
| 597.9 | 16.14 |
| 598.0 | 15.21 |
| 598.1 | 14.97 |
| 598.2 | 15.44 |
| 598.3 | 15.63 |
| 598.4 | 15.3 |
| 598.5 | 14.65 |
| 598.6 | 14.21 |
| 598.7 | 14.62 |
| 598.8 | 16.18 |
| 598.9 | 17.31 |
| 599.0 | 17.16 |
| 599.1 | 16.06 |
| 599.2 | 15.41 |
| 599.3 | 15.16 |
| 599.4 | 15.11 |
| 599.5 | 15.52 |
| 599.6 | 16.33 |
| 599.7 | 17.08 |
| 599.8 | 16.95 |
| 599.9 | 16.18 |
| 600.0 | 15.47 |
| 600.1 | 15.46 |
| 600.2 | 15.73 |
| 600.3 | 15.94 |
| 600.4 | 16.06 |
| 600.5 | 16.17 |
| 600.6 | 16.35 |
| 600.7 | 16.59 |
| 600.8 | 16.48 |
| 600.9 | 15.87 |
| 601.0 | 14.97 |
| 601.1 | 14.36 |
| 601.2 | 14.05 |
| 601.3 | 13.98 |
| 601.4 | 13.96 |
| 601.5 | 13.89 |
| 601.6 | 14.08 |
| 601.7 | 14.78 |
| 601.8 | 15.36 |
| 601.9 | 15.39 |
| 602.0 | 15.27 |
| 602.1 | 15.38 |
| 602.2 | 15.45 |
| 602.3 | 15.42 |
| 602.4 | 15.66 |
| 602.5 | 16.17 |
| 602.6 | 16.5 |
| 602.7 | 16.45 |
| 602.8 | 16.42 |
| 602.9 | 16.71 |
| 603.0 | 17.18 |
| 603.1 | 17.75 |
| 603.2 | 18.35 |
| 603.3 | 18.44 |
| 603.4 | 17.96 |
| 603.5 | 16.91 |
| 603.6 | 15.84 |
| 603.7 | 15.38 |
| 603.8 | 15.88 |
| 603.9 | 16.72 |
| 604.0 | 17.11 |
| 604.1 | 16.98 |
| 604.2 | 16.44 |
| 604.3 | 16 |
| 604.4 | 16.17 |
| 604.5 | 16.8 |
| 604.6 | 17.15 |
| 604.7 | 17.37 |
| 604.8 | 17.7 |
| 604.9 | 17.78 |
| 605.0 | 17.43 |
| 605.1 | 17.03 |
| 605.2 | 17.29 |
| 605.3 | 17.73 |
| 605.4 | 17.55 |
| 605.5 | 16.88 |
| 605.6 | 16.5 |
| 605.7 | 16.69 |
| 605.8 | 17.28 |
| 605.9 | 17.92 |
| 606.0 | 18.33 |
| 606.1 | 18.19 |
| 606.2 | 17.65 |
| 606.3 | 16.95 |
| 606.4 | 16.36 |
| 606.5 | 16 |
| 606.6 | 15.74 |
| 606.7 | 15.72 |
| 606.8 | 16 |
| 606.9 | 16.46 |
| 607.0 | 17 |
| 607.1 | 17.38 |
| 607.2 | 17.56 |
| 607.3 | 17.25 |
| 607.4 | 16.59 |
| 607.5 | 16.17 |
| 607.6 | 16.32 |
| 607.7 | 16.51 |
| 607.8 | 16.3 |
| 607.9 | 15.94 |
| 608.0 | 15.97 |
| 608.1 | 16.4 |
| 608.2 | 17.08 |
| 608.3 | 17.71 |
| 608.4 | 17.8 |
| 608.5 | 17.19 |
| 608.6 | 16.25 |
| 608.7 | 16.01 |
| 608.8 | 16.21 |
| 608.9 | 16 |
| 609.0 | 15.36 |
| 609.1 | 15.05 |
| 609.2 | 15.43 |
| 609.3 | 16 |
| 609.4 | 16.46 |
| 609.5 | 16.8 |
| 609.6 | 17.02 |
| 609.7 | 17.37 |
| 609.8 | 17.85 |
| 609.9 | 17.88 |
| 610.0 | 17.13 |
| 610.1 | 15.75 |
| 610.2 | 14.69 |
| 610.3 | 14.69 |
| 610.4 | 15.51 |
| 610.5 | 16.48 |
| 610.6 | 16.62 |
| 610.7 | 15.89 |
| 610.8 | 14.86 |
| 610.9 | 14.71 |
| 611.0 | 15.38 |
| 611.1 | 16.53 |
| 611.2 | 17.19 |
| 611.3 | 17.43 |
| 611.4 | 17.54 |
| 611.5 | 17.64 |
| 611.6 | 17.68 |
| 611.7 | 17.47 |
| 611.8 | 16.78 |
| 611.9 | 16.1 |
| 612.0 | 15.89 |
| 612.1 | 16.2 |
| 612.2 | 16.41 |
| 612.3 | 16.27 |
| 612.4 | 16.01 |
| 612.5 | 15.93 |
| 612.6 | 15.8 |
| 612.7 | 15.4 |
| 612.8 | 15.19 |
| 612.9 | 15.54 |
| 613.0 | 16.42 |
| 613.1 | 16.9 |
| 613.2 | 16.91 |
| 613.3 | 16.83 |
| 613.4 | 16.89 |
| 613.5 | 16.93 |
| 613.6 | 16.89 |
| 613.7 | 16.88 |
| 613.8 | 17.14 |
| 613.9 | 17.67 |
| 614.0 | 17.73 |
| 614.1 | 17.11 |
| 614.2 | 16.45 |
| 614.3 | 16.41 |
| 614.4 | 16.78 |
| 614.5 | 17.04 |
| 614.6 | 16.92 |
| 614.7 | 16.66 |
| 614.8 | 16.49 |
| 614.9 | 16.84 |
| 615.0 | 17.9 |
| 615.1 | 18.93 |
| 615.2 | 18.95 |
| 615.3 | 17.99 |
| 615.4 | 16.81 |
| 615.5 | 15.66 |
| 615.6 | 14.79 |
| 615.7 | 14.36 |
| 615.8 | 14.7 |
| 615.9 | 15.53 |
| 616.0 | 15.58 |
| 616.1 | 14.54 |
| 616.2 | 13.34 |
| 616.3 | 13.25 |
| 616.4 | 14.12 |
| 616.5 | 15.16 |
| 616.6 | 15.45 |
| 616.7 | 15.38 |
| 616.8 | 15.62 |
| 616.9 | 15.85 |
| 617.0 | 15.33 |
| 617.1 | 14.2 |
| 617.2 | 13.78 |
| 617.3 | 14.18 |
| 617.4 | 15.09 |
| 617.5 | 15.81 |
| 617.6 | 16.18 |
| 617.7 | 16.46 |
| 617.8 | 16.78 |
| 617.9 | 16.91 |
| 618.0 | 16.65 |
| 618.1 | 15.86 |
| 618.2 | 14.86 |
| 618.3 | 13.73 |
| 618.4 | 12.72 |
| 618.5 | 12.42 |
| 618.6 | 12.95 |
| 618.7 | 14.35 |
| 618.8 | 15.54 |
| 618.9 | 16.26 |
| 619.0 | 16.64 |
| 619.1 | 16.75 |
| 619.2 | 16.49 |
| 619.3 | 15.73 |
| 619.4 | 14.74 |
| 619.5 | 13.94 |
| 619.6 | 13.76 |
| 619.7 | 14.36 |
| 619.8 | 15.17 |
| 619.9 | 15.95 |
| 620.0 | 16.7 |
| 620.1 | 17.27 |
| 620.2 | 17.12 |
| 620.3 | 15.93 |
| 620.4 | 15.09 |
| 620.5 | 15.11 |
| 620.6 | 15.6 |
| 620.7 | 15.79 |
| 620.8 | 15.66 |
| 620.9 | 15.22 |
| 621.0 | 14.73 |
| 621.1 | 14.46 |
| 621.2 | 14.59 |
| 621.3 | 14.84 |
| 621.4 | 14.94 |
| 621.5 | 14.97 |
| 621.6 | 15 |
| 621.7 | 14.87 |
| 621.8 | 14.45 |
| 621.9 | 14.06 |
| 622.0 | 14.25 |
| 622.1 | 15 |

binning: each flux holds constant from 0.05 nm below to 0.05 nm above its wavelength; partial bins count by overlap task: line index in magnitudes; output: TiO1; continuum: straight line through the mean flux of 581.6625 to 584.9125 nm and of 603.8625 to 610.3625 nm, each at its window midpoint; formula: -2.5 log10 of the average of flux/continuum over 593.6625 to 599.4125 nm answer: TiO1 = 0.10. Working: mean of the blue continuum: 18.3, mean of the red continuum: 16.7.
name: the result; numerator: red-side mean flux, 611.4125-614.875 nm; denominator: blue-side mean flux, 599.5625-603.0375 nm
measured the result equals 1.06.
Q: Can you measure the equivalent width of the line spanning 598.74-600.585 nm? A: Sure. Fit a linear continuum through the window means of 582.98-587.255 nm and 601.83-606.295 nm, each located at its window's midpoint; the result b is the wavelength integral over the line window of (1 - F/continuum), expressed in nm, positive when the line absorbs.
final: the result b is 0.100 nm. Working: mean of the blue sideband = 17.5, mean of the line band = 16.1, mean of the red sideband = 16.8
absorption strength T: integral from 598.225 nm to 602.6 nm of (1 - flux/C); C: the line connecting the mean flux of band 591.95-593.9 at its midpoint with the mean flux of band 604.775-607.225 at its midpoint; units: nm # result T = 0.38 nm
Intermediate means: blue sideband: 16.9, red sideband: 17.1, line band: 15.5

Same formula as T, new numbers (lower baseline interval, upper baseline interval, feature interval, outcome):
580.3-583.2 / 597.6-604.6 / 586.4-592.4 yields 0.790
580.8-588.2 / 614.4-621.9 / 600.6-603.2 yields 0.131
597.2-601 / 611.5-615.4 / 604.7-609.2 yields -0.103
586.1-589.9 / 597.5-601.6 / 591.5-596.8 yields -0.404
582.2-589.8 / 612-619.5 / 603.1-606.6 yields -0.255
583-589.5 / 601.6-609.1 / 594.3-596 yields 0.114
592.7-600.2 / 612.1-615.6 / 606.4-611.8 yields 0.040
